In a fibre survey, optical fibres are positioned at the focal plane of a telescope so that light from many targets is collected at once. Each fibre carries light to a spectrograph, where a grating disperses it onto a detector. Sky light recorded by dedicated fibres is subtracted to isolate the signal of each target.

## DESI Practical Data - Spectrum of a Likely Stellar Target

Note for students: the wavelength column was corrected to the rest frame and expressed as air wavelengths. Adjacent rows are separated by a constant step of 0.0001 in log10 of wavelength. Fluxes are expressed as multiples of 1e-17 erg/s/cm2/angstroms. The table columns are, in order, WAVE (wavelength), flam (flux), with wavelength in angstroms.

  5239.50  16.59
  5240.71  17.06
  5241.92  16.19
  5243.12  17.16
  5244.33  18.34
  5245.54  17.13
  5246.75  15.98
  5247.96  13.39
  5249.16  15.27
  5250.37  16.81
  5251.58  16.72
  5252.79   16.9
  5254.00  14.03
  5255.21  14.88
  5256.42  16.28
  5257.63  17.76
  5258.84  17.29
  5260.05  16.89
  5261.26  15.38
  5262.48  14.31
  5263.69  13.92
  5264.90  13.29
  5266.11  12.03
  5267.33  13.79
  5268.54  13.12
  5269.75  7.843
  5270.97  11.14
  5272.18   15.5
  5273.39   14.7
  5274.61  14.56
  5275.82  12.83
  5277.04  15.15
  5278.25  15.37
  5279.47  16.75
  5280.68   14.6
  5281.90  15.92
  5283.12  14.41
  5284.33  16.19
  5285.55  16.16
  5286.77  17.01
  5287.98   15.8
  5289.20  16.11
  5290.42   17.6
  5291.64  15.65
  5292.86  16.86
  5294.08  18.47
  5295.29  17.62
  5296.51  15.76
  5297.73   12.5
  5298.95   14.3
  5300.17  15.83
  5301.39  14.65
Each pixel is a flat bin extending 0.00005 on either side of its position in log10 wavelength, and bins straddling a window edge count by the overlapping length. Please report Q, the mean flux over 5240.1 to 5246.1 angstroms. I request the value 17.2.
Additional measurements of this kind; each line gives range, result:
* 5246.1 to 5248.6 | 14.8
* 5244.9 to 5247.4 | 16.5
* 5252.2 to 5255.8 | 15.3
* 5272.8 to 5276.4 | 14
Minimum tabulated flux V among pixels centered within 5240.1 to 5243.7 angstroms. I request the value 16.19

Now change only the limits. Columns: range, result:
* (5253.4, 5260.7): 14.03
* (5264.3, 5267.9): 12.03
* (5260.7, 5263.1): 14.31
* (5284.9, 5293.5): 15.65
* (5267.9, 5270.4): 7.843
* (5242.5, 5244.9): 17.16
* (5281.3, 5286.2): 14.41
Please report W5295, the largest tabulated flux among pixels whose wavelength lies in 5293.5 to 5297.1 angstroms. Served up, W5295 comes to 18.47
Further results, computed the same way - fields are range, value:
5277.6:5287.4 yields 17.01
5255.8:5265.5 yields 17.76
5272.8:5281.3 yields 16.75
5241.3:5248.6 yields 18.34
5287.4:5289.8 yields 16.11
